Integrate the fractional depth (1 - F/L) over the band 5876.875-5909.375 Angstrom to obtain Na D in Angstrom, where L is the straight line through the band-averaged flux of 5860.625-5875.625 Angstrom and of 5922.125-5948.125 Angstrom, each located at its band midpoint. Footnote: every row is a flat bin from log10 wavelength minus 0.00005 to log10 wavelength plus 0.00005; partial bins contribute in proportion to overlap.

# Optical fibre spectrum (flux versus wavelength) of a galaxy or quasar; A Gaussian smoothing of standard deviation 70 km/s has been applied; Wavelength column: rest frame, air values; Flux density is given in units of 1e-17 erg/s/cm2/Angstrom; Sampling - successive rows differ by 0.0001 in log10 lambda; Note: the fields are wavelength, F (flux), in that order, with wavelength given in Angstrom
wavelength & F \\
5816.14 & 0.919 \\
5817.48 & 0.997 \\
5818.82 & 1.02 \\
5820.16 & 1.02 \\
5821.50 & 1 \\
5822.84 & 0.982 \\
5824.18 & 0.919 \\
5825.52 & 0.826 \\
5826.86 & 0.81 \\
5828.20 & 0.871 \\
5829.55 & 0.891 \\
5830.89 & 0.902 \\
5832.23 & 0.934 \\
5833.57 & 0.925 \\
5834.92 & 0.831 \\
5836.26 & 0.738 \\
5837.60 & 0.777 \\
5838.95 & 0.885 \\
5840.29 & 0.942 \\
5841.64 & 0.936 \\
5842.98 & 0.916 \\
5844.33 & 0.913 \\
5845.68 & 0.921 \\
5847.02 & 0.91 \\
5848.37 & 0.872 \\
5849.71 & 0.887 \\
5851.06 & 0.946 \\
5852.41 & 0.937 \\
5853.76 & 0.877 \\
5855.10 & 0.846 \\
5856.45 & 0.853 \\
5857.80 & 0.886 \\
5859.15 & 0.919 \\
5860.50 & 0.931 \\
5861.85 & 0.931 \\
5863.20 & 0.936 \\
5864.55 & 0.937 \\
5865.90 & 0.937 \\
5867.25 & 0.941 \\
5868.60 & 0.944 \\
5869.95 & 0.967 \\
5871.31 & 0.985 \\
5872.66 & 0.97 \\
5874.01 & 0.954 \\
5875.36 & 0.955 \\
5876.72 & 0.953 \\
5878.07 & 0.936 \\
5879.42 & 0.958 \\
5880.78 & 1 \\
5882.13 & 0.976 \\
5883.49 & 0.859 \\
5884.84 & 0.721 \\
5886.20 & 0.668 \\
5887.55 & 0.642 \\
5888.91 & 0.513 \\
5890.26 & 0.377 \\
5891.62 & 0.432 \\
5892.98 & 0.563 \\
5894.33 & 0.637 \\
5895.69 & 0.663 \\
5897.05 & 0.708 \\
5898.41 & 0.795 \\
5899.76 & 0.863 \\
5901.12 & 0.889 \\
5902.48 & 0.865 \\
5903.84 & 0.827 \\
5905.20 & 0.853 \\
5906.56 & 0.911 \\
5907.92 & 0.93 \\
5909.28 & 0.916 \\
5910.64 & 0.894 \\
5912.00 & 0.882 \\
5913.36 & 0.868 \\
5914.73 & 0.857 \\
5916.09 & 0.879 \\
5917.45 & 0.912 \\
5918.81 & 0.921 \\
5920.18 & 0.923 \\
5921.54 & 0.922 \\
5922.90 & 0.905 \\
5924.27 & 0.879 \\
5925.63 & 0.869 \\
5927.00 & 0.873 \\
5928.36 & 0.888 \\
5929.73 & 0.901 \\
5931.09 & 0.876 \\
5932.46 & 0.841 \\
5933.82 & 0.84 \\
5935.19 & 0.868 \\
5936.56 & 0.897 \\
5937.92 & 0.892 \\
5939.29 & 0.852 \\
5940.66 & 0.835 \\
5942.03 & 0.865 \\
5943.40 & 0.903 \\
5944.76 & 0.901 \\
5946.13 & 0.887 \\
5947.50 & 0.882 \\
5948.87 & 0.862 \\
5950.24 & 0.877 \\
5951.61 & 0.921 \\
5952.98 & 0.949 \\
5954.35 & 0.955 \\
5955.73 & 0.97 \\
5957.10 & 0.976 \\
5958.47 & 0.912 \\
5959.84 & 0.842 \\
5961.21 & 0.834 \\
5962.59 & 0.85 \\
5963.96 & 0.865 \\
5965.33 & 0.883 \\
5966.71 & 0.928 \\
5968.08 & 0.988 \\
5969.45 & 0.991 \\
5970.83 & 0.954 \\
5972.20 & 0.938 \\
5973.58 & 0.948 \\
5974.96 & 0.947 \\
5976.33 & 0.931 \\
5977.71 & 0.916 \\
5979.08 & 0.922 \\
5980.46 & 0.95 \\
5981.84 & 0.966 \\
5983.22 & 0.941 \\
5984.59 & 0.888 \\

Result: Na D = 5.3 Angstrom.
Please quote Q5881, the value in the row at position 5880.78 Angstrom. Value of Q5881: 1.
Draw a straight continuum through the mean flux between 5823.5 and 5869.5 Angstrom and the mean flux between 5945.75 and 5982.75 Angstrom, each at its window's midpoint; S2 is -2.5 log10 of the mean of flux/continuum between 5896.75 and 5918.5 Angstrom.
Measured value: 0.05 mag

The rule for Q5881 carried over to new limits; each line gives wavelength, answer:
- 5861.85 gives 0.931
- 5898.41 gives 0.795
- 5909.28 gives 0.916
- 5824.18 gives 0.919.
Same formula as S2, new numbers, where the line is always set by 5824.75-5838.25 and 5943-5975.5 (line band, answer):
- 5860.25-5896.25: 0.063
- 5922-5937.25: 0.028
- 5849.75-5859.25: -0.037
